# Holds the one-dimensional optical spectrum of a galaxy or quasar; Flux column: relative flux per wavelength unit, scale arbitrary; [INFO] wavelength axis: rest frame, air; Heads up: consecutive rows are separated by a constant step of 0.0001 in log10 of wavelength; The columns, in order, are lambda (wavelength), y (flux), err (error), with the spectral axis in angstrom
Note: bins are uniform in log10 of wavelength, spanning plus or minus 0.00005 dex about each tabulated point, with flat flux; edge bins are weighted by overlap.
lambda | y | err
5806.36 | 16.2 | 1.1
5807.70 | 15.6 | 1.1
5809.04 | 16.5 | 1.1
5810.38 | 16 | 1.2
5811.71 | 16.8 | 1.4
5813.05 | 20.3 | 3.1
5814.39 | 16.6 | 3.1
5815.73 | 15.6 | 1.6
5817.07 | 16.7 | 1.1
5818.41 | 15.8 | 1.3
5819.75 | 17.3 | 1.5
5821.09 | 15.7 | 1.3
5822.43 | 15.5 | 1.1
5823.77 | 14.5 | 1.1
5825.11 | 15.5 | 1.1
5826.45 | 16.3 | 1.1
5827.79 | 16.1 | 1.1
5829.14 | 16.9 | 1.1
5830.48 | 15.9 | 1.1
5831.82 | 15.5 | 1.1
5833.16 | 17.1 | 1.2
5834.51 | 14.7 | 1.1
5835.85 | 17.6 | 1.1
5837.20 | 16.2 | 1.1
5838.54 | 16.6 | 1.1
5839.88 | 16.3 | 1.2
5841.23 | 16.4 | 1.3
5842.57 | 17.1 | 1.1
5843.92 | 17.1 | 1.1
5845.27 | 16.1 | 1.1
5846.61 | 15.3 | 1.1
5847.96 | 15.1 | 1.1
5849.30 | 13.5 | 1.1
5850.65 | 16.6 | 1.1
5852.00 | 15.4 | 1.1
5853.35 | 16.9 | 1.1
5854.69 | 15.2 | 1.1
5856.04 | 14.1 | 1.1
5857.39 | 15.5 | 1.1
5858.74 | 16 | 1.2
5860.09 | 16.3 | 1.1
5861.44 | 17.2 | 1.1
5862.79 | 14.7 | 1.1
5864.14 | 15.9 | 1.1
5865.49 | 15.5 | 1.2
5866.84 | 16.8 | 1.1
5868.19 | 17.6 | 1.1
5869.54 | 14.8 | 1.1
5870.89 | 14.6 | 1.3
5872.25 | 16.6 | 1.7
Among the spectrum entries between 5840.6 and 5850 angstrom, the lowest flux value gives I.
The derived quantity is 13.5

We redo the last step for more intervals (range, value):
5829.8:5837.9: 14.7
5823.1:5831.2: 14.5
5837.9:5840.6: 16.3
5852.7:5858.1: 14.1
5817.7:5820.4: 15.8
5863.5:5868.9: 15.5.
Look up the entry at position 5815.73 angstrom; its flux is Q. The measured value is 15.6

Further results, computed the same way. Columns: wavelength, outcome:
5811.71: 16.8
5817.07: 16.7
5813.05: 20.3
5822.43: 15.5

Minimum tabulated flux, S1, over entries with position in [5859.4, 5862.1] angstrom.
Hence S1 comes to 16.3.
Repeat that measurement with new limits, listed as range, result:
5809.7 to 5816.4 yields 15.6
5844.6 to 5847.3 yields 15.3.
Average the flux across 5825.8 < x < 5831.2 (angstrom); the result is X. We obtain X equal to 16.3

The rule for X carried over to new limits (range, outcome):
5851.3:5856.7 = 15.4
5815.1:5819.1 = 16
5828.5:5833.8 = 16.4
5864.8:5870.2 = 16.2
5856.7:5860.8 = 15.9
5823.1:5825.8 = 15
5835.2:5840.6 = 16.7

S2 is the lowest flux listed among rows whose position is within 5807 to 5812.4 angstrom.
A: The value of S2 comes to 15.6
